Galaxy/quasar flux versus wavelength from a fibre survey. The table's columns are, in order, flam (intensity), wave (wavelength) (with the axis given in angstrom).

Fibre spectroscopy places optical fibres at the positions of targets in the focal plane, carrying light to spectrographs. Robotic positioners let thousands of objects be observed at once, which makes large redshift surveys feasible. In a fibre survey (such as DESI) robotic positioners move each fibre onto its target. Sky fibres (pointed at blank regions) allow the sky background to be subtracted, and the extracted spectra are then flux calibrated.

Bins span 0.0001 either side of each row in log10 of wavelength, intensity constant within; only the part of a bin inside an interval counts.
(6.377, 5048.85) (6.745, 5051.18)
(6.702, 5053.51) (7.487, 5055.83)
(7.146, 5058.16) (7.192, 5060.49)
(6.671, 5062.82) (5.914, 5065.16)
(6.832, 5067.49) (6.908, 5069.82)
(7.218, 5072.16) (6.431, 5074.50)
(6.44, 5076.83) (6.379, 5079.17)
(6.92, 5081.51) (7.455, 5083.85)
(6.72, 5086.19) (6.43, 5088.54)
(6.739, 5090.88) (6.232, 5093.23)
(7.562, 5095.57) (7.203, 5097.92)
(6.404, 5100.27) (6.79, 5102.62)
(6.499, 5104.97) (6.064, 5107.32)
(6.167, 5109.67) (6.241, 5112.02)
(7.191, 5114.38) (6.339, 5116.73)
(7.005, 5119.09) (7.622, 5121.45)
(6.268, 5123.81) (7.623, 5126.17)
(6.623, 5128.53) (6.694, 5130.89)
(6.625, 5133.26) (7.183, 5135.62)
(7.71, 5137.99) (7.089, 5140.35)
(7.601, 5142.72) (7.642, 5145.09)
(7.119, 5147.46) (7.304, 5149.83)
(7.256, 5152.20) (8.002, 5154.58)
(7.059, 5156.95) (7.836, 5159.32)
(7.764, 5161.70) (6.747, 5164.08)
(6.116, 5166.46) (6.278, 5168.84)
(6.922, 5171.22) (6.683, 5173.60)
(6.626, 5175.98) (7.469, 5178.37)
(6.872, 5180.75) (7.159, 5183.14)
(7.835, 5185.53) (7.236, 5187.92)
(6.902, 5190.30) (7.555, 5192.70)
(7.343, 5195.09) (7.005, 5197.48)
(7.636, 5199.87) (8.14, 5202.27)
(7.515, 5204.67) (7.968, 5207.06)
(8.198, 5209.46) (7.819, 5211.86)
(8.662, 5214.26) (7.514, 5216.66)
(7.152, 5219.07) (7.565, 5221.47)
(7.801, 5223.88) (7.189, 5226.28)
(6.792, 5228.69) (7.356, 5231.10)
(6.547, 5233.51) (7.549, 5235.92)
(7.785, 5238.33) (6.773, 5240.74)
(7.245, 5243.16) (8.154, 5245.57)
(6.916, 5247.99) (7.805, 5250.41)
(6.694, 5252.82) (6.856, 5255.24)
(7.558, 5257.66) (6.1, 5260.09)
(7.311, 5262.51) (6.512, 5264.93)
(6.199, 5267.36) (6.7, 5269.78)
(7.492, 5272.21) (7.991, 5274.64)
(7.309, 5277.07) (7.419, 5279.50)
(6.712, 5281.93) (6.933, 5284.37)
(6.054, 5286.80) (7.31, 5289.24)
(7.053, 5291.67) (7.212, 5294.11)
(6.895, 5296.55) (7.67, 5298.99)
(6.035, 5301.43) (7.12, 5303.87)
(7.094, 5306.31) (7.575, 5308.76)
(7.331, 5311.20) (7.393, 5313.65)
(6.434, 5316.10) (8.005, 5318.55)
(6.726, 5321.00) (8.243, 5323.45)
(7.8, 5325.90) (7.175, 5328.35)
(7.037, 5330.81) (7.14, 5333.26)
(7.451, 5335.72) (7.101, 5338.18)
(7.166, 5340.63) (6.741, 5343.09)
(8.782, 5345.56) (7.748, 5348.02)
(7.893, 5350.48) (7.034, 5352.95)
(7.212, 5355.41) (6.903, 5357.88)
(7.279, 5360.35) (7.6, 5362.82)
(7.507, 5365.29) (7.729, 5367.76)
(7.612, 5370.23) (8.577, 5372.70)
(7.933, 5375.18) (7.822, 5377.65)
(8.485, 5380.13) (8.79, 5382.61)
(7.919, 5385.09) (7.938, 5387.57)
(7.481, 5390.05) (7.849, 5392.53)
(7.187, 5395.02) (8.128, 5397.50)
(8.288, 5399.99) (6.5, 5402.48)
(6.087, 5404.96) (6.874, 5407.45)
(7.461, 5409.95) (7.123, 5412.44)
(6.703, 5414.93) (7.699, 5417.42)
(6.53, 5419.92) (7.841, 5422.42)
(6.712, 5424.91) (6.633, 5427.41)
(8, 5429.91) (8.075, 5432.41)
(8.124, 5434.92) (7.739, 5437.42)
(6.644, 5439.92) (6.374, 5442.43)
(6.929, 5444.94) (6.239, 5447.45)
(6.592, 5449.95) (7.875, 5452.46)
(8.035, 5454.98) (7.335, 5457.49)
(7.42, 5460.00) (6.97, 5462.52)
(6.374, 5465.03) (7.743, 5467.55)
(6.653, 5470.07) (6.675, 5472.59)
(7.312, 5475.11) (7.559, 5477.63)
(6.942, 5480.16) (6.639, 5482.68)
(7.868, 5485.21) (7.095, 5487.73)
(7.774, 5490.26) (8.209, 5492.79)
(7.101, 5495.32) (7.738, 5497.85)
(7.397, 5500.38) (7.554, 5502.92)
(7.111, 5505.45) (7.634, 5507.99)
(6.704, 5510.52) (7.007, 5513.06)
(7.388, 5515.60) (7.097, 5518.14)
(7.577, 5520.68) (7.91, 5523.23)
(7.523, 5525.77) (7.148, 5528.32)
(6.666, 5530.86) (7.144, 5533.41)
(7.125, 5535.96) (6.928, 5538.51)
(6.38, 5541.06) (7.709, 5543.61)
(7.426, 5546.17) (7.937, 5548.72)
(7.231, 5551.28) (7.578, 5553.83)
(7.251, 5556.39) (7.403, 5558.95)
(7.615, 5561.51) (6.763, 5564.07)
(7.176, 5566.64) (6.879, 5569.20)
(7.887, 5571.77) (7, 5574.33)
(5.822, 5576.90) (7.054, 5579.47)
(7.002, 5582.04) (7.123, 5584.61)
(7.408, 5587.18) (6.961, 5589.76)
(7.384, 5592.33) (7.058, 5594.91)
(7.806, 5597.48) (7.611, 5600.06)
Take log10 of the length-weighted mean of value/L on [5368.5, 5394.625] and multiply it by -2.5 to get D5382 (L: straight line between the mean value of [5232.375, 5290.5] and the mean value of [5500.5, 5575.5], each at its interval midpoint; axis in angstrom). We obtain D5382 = -0.12 mag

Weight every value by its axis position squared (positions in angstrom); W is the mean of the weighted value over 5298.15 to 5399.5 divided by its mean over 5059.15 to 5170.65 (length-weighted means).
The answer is 1.2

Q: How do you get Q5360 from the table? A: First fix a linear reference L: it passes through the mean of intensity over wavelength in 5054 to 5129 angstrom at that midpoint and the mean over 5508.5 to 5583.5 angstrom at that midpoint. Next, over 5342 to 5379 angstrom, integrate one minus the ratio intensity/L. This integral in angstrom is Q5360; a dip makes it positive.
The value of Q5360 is -3.2 angstrom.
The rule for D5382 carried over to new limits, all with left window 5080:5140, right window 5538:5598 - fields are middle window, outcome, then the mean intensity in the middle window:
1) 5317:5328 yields -0.09 mag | 7.62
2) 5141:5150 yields -0.09 mag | 7.41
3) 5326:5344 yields -0.03 mag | 7.17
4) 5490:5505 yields -0.07 mag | 7.59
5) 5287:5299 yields -0.02 mag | 7.08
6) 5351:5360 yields -0.02 mag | 7.14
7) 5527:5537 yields 0.02 mag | 7.02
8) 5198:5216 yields -0.15 mag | 7.94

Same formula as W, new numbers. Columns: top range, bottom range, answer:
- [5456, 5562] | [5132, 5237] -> 1.12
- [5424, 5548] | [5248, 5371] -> 1.07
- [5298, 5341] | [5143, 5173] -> 1.08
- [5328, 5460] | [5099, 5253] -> 1.12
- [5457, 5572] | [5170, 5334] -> 1.11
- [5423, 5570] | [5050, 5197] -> 1.20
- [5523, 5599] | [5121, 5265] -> 1.14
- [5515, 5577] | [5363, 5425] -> 1.01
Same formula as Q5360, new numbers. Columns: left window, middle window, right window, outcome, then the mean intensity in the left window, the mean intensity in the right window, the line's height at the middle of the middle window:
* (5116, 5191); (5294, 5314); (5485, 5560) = 0.2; 7.11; 7.35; 7.2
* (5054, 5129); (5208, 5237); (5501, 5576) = -2.5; 6.77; 7.26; 6.92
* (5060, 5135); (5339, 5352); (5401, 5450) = -1.2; 6.73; 7.06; 6.98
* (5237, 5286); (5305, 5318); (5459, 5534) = -0.1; 7.12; 7.26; 7.15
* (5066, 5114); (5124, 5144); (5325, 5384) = -0.8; 6.68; 7.61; 6.84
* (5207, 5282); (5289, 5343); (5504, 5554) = 0.5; 7.3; 7.26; 7.29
